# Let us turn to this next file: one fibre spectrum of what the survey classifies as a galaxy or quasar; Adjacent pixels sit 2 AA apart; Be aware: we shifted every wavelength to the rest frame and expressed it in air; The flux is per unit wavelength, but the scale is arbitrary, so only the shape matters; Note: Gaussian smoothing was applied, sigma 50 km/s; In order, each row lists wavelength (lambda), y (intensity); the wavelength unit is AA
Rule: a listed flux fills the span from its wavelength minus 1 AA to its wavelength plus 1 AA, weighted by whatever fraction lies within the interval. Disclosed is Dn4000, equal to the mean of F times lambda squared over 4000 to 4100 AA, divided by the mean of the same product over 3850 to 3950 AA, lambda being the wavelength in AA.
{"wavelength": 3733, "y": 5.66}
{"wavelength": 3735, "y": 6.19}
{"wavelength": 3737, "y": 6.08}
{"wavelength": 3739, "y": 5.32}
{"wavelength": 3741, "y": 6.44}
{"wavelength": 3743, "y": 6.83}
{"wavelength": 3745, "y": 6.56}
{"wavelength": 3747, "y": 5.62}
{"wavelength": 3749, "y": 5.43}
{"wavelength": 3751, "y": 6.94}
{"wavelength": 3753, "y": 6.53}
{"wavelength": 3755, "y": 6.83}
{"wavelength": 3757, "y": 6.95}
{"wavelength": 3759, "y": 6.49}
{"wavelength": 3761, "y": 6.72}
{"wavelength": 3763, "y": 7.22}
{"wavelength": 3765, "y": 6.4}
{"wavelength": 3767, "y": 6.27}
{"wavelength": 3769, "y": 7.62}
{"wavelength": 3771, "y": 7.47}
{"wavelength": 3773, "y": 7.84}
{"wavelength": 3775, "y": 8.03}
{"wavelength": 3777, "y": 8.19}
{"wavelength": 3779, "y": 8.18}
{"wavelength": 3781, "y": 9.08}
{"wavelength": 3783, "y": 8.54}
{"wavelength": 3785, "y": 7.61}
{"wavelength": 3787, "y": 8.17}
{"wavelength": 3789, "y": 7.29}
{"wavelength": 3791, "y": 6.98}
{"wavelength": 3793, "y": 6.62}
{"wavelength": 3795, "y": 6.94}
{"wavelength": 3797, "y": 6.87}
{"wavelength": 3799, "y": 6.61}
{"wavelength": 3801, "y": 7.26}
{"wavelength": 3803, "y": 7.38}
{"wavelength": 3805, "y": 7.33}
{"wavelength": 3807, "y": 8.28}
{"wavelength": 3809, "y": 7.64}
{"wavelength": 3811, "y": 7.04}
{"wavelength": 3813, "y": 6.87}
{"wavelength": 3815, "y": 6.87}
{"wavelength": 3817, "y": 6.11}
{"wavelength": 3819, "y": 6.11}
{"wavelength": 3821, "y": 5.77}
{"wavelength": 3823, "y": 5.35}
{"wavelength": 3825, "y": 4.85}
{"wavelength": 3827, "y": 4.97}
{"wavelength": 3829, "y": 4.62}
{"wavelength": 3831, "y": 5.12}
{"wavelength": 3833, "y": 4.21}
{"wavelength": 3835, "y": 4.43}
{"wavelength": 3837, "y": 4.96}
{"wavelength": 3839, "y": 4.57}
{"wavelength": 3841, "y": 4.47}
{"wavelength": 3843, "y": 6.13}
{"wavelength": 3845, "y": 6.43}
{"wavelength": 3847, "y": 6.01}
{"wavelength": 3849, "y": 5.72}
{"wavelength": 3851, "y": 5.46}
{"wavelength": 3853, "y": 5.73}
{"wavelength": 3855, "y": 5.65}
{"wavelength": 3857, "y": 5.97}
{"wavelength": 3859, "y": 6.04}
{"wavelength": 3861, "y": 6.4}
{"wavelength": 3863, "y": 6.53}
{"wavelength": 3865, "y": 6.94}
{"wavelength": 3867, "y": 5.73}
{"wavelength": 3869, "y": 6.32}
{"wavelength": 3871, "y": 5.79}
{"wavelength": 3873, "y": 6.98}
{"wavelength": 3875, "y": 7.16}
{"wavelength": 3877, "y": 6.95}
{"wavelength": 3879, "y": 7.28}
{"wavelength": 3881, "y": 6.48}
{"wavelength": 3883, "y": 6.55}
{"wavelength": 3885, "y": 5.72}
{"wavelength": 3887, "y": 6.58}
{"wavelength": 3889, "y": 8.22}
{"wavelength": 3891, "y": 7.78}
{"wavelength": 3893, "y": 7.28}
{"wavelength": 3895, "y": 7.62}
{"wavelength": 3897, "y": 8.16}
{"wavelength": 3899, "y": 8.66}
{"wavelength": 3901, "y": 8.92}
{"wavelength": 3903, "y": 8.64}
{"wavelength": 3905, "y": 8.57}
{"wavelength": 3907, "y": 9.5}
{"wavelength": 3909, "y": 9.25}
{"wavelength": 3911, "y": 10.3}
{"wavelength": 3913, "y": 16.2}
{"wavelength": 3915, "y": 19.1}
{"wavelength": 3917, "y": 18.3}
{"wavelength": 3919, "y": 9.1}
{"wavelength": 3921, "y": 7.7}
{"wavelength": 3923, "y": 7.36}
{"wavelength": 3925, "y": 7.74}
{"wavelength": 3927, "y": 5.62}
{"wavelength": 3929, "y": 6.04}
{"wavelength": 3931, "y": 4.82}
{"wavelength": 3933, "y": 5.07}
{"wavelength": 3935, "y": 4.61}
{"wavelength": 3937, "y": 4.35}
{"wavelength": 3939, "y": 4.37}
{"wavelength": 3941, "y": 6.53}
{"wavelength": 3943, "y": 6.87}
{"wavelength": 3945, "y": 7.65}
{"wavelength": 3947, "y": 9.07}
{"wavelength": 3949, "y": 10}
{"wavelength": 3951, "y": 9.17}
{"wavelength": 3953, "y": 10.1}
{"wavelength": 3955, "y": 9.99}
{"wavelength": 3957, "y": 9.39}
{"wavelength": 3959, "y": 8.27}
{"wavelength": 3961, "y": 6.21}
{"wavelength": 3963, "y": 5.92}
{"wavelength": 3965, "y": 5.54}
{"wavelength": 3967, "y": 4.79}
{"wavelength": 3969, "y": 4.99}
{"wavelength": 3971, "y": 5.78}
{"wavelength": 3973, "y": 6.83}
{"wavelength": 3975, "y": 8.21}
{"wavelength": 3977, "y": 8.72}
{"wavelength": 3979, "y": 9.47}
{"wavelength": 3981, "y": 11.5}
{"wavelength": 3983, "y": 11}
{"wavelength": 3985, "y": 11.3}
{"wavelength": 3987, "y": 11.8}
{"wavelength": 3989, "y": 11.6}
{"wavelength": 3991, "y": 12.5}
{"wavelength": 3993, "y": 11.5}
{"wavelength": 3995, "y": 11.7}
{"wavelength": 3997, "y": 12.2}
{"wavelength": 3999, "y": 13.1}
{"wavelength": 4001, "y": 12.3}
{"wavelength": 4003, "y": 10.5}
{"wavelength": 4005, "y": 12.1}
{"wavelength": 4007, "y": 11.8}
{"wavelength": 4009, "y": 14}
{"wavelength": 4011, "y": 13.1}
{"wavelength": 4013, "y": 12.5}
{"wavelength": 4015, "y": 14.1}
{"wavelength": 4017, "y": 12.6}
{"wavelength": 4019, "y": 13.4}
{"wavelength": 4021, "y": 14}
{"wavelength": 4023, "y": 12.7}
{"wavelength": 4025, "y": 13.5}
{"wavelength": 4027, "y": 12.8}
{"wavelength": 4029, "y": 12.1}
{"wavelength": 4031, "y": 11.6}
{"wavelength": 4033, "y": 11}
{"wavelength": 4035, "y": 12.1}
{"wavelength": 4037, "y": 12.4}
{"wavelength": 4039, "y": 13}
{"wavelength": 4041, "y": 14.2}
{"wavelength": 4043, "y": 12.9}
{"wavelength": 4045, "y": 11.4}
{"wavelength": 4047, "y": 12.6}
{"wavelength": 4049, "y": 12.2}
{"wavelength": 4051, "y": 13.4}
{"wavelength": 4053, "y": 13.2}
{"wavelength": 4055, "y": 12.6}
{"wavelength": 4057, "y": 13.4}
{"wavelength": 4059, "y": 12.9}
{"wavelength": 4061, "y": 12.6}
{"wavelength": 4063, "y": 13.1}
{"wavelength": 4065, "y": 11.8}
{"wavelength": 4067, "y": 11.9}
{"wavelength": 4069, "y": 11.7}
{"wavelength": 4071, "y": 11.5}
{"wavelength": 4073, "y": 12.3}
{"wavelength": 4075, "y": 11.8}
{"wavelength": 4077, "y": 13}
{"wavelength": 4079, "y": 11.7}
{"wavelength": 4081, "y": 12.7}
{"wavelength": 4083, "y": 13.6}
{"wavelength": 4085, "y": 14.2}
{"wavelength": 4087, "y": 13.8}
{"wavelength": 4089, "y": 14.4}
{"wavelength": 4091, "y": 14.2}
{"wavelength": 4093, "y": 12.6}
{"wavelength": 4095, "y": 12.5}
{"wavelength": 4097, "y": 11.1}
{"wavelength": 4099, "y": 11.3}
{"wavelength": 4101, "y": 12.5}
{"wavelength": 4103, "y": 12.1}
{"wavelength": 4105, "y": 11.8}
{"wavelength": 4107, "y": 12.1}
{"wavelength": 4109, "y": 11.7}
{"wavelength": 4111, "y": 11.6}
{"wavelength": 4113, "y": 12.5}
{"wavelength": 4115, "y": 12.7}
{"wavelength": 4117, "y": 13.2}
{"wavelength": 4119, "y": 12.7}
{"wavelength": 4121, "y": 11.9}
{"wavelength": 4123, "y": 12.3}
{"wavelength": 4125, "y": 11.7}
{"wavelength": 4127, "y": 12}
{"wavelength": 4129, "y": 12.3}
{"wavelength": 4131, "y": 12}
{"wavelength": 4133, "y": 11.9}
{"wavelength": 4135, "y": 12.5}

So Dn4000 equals 1.78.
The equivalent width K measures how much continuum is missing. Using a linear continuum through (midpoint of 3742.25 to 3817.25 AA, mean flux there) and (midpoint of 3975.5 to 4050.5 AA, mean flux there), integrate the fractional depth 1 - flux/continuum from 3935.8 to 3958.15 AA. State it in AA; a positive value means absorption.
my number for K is 5.9 AA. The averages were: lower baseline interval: 7.16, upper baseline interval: 12.2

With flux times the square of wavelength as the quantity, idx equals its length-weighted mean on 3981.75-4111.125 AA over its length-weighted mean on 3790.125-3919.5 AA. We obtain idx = 1.9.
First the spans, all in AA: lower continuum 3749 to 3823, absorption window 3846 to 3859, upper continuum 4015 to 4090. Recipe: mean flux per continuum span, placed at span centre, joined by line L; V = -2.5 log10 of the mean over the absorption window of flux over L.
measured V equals 0.42 mag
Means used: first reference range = 7.15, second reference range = 12.7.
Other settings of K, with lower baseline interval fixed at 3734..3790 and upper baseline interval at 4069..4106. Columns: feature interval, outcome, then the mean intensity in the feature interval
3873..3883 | 2.31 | 6.93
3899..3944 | 5.13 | 8.59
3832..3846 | 5.57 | 5.03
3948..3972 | 6.63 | 7.51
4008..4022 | -2.51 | 13.4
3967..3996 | 3.24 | 9.61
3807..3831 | 5.73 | 6.08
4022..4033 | -0.79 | 12.4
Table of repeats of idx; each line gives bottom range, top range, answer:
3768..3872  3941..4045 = 1.80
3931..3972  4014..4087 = 1.94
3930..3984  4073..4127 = 1.82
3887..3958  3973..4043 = 1.46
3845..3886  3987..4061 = 2.17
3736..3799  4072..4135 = 2.10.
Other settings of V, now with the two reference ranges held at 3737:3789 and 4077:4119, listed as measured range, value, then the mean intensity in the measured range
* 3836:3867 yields 0.42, 5.8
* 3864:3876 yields 0.34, 6.49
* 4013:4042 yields -0.12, 12.8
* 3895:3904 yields 0.10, 8.49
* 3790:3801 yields 0.12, 6.85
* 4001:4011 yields -0.10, 12.2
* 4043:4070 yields -0.05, 12.5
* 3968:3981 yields 0.35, 7.65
